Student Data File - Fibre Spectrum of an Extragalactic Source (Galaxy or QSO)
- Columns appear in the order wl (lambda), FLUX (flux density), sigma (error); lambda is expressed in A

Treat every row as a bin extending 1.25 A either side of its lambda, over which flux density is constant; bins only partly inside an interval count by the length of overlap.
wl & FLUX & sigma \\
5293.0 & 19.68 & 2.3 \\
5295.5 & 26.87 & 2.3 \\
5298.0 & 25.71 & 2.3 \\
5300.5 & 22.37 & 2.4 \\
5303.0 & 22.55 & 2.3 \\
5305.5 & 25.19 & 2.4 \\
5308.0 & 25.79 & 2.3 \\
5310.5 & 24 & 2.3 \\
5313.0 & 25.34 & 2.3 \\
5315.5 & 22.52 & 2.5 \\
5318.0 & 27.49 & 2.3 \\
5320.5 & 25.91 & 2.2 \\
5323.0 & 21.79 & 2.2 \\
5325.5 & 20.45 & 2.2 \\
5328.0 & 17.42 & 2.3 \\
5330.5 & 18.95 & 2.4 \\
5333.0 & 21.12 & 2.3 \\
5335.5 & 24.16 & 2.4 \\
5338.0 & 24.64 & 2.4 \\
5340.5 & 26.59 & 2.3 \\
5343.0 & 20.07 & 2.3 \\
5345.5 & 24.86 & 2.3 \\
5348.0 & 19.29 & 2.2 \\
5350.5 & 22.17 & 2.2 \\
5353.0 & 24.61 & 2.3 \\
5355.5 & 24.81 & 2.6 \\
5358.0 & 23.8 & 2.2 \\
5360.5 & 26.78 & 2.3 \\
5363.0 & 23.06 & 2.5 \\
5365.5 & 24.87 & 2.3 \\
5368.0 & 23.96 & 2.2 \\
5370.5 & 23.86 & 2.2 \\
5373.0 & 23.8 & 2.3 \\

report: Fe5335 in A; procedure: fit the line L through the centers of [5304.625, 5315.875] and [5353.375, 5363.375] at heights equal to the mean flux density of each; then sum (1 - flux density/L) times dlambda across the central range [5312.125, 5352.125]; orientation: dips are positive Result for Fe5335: 3.3 A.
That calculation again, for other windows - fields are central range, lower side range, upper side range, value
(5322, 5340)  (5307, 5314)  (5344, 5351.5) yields 1.5 A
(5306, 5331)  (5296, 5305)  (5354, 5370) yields 1.0 A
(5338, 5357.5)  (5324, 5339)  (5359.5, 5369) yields -0.4 A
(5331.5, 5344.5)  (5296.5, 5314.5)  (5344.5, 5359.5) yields 0.2 A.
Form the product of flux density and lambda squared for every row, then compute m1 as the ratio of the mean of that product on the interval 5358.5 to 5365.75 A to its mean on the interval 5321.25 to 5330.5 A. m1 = 1.3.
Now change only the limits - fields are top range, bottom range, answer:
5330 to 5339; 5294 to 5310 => 0.92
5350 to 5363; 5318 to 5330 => 1.13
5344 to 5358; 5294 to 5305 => 0.97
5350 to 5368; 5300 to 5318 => 1.02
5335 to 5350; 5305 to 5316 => 0.95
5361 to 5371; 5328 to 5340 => 1.11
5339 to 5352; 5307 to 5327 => 0.95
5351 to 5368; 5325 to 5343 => 1.13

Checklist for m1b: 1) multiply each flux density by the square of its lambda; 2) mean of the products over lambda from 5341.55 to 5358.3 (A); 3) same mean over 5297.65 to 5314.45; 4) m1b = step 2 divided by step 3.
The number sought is 1.0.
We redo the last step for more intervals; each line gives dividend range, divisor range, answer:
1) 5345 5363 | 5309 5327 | 1.01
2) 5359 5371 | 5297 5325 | 1.03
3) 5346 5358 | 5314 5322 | 0.92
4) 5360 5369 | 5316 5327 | 1.05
